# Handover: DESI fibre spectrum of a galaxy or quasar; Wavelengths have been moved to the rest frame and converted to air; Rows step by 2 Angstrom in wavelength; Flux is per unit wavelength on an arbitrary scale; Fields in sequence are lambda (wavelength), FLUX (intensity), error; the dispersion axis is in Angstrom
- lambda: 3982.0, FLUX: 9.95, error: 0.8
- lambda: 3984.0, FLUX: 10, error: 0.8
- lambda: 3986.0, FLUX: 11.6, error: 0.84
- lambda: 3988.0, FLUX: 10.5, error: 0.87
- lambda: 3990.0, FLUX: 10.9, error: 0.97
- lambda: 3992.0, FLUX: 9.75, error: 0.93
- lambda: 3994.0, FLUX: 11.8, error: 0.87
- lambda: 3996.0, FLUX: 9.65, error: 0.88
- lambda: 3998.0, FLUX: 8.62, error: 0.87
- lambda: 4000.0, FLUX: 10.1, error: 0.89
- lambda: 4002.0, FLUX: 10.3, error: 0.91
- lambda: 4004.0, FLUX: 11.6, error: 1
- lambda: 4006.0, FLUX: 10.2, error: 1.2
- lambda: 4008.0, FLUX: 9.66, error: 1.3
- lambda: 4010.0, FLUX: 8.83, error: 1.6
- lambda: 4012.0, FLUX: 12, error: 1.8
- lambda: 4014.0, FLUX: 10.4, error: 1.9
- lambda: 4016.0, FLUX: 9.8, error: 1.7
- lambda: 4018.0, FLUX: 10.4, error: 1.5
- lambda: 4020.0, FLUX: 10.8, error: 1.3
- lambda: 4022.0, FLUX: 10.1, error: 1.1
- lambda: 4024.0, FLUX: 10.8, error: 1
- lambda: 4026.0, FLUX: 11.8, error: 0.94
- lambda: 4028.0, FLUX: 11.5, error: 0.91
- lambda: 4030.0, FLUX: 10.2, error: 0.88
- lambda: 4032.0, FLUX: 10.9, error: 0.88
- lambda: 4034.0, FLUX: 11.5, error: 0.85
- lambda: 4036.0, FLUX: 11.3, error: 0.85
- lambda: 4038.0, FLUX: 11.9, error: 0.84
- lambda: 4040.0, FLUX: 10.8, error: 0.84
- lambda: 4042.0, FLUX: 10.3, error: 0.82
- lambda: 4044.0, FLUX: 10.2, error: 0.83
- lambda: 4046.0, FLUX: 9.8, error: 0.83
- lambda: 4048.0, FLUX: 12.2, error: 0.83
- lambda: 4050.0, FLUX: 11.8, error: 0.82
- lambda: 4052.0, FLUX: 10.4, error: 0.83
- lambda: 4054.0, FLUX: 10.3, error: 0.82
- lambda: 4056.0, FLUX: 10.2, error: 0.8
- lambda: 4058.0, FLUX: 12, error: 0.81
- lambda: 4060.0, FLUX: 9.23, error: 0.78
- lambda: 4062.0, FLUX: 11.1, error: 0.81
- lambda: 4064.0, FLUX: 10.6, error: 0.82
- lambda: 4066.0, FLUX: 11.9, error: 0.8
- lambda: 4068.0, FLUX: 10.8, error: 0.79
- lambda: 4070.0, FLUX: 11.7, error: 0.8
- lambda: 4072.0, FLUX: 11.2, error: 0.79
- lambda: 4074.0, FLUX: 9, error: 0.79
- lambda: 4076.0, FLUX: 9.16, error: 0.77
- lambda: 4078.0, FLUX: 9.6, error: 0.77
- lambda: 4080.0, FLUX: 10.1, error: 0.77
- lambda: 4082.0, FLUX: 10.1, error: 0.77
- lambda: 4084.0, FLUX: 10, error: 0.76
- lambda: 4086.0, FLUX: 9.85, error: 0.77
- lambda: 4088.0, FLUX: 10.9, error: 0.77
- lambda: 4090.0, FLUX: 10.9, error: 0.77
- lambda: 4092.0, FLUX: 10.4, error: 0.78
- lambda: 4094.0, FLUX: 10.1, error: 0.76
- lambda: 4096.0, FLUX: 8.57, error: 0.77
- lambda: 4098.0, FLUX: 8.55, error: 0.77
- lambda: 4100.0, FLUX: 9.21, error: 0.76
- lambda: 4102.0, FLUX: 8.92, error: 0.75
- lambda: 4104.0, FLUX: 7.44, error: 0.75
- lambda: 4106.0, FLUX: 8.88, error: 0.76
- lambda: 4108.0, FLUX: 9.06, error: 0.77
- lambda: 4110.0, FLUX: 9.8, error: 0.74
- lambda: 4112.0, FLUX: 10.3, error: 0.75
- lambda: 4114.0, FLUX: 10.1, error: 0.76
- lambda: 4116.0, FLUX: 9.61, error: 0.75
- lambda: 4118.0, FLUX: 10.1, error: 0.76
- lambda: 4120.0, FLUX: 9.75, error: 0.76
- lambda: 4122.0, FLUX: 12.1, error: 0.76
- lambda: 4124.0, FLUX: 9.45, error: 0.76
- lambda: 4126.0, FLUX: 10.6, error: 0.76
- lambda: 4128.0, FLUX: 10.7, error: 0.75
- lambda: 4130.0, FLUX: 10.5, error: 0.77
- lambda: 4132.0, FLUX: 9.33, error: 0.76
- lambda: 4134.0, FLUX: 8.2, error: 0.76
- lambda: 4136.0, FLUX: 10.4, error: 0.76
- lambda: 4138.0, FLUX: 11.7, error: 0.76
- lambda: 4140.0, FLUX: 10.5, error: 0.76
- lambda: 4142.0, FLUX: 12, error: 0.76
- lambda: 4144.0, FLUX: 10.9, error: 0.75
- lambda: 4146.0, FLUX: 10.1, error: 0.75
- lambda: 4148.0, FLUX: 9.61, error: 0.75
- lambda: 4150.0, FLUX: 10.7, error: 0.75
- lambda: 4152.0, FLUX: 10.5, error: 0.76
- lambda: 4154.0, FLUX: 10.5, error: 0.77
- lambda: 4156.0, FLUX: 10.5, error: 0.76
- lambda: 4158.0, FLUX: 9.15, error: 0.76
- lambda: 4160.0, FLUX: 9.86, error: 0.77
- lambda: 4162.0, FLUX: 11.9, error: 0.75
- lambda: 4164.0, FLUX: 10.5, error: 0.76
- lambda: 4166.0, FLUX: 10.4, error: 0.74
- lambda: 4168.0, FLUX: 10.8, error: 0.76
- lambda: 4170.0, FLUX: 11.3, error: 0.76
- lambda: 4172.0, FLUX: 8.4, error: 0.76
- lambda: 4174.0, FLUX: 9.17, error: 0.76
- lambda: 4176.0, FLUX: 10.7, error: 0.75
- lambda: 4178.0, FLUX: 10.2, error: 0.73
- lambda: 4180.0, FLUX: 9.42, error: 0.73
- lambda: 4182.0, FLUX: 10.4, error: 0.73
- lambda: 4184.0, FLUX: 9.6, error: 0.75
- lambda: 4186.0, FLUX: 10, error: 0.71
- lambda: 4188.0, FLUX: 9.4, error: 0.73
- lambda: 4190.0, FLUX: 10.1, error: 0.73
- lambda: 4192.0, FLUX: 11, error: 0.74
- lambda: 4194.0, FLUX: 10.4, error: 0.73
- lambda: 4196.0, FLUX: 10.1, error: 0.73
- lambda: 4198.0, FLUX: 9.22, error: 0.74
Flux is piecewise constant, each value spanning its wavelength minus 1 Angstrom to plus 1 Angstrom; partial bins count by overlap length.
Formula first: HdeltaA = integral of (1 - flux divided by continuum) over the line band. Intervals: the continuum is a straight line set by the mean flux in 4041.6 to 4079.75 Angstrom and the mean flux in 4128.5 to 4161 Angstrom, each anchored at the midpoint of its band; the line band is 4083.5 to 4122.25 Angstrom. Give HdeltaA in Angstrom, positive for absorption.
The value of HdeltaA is 2.8 Angstrom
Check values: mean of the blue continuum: 10.6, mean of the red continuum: 10.3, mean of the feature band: 9.68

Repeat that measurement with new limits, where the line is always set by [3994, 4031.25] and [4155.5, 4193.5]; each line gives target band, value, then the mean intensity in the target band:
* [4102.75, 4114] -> 1.2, 9.18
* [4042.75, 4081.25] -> -0.9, 10.6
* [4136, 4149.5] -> -0.8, 10.8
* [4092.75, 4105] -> 1.7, 8.83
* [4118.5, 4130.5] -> -0.3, 10.5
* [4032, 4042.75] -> -0.8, 11.2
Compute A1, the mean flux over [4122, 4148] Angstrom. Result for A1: 10.4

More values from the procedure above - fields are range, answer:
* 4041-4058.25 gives 10.7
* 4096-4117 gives 9.16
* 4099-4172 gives 10.1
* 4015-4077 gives 10.8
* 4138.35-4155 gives 10.6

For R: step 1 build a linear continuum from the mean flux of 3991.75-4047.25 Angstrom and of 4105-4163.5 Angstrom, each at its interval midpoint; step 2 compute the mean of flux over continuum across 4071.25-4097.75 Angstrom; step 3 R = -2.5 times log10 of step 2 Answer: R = 0.05 mag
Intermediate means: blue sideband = 10.6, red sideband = 10.2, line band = 9.94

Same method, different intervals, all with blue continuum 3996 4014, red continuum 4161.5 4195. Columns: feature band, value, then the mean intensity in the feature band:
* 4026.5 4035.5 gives -0.09 mag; 11.1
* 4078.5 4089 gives 0.00 mag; 10.2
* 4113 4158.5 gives -0.01 mag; 10.3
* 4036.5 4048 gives -0.06 mag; 10.8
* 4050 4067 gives -0.06 mag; 10.8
